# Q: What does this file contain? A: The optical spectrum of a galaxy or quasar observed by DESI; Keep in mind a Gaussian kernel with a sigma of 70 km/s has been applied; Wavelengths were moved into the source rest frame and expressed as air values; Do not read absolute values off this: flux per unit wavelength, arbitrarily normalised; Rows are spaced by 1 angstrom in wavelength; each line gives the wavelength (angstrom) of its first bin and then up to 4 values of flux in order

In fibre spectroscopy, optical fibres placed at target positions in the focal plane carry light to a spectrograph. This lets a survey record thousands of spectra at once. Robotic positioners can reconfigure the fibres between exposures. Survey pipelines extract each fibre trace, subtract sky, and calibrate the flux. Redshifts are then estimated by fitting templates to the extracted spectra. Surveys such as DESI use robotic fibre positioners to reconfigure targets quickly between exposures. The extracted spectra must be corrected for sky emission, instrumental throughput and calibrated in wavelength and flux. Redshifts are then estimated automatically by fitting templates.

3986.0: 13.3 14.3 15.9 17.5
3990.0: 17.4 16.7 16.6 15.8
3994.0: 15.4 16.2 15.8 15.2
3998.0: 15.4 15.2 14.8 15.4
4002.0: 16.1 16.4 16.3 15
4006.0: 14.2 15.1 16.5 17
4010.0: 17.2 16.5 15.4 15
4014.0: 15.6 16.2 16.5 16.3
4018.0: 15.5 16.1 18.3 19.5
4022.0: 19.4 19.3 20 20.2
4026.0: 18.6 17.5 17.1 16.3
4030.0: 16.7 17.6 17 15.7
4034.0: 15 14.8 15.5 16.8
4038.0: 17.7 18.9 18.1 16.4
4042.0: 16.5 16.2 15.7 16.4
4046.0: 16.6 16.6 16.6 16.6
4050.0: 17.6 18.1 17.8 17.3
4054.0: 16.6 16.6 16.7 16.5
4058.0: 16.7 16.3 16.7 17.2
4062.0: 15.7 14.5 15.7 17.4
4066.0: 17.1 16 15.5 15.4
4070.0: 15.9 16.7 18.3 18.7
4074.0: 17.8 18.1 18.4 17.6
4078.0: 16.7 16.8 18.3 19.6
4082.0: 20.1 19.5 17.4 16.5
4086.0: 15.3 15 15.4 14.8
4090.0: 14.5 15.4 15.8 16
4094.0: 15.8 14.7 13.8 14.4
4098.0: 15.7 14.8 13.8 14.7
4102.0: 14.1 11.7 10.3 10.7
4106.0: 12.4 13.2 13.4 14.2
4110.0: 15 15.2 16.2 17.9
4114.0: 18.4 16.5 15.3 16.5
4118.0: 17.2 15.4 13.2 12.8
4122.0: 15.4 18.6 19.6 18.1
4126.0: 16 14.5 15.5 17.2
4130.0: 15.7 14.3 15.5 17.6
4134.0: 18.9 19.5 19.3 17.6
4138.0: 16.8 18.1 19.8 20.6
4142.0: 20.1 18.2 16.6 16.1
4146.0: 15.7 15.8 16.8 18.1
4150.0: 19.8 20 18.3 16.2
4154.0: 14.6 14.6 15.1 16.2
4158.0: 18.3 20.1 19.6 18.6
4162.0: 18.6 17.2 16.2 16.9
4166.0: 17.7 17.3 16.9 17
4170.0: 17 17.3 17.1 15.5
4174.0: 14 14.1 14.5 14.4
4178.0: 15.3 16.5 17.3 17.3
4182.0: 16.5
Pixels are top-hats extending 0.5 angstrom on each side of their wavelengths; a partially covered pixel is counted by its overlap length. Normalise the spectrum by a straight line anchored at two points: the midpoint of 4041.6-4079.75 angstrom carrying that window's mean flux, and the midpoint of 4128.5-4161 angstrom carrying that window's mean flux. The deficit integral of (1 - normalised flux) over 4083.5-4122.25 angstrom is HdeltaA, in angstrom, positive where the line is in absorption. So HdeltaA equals 5.3 angstrom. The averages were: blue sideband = 16.8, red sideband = 17.6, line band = 14.8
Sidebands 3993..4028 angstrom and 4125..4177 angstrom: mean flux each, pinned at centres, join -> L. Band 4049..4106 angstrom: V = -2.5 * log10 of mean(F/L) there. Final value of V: 0.05 mag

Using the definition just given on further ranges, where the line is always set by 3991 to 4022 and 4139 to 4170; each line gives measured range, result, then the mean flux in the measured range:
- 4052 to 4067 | 0.01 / 16.5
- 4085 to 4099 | 0.12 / 15.2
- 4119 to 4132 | 0.09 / 15.9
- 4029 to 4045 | -0.01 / 16.6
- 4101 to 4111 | 0.30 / 13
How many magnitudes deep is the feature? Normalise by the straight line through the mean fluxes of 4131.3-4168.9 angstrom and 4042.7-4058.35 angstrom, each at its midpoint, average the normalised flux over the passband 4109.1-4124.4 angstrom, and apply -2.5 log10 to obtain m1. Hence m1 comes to 0.08 mag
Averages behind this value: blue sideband 16.8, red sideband 17.6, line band 16.1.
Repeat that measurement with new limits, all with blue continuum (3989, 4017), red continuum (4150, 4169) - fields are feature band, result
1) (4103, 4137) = 0.088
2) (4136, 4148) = -0.034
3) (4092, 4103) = 0.147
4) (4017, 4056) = -0.061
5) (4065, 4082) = -0.051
